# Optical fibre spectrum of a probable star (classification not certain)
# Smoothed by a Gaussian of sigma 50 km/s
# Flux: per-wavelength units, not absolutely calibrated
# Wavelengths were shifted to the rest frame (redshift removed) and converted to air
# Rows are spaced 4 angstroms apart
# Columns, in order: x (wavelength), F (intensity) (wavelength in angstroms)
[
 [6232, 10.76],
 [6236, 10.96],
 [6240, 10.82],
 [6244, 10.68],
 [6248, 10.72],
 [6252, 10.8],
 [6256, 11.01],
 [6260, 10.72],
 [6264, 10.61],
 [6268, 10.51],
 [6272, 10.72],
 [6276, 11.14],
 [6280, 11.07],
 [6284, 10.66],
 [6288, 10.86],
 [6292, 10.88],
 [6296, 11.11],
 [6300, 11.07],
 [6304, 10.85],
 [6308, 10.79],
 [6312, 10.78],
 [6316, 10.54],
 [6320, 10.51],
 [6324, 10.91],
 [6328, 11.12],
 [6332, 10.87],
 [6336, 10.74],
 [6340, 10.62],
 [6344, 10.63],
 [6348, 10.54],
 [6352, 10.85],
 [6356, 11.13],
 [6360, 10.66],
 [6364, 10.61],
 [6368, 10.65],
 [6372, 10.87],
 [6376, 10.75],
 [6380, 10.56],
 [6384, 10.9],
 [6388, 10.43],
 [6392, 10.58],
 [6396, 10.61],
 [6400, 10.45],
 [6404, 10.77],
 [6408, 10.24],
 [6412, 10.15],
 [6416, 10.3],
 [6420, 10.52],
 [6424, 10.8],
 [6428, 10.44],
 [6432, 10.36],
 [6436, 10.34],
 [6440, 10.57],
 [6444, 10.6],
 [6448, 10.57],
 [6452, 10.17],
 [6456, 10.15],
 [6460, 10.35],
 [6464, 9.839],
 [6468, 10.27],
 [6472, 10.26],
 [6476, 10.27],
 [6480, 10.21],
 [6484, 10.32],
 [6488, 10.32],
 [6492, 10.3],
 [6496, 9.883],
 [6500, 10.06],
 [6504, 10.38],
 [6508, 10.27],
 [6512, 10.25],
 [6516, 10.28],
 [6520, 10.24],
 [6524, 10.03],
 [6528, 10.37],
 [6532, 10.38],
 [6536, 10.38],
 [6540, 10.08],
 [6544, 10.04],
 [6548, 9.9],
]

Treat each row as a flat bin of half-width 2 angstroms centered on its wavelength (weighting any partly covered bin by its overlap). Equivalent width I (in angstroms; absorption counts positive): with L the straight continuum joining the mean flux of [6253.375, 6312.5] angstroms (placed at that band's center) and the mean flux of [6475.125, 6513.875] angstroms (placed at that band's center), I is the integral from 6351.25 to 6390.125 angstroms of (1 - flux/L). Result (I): -0.5 angstroms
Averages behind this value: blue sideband 10.9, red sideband 10.2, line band 10.7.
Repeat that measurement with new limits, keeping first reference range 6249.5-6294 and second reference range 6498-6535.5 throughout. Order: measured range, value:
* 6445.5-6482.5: 0.49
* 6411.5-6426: 0.01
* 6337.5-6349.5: 0.05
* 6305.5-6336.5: -0.24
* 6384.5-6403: -0.04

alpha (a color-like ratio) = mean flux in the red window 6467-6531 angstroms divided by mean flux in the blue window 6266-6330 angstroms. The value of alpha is 0.94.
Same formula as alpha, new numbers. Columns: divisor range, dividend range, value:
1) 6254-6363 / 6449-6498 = 0.94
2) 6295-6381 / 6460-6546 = 0.95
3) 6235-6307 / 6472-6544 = 0.94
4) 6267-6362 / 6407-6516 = 0.95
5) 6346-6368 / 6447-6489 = 0.95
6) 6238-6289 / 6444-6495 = 0.95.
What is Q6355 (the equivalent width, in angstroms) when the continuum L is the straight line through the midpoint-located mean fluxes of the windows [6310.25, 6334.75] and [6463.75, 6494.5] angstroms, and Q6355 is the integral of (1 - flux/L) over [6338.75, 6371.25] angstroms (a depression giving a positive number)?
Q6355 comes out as -0.1 angstroms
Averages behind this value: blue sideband 10.8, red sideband 10.2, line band 10.7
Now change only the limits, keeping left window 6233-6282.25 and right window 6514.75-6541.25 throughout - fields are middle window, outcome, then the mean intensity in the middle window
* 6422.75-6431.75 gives -0.1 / 10.6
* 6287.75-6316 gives -0.4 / 10.9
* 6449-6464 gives 0.3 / 10.2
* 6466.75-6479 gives 0.1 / 10.3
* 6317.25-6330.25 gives -0.2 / 10.8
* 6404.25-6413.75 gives 0.2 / 10.3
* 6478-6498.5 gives 0.3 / 10.2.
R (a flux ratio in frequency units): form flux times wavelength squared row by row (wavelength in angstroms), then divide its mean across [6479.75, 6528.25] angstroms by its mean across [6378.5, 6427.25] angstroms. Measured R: 1.00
